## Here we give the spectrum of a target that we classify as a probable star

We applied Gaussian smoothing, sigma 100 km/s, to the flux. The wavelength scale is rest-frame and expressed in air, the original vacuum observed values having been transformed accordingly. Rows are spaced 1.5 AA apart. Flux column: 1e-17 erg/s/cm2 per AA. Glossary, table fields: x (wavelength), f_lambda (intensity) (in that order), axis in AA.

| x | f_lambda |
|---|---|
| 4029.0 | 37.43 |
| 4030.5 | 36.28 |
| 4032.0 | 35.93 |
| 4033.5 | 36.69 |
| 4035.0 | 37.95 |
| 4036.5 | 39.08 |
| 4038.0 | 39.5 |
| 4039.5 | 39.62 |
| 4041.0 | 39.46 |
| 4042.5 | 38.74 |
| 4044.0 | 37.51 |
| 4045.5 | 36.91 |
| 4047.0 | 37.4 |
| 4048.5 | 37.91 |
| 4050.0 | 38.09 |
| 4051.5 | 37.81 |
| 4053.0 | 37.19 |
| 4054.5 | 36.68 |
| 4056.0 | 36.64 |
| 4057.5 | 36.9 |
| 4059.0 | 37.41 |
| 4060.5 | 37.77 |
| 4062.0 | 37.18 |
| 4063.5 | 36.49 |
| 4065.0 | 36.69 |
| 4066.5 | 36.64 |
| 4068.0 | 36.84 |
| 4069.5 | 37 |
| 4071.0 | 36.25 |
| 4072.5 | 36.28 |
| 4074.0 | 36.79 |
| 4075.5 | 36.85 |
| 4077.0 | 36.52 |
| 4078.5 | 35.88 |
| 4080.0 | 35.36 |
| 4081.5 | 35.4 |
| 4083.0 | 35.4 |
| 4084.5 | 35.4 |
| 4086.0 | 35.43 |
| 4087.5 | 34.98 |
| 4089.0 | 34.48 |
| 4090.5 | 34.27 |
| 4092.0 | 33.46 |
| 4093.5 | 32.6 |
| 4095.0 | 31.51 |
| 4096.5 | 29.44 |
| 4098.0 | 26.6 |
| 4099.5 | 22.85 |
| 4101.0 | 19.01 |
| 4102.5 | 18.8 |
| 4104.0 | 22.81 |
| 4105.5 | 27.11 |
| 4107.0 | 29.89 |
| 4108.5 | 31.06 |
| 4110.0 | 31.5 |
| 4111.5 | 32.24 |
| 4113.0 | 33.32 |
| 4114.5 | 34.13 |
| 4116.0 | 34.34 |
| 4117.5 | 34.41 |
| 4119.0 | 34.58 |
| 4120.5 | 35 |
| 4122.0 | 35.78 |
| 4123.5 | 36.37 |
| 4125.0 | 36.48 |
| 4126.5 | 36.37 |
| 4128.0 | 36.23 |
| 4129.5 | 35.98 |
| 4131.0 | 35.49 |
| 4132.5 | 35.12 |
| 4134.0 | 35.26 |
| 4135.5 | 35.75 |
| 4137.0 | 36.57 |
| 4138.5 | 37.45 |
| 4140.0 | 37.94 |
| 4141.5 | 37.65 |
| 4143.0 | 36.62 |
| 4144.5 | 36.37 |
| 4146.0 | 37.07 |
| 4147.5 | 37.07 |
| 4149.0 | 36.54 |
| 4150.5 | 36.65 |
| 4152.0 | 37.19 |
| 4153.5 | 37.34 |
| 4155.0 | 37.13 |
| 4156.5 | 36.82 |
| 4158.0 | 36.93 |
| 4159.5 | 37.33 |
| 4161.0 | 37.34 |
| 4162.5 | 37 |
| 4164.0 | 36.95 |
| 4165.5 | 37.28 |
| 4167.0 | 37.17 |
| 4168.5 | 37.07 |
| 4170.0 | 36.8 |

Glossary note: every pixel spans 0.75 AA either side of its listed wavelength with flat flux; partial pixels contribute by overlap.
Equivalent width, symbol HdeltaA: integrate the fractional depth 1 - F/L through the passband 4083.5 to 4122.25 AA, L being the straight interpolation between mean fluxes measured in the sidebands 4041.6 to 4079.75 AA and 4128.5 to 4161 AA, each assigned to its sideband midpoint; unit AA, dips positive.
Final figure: 6.2 AA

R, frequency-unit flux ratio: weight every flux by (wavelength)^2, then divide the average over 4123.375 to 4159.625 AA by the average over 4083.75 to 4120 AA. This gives 1.2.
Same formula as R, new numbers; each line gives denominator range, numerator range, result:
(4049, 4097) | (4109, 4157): 1.03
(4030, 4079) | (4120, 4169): 1.03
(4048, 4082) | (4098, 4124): 0.83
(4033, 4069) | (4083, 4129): 0.87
